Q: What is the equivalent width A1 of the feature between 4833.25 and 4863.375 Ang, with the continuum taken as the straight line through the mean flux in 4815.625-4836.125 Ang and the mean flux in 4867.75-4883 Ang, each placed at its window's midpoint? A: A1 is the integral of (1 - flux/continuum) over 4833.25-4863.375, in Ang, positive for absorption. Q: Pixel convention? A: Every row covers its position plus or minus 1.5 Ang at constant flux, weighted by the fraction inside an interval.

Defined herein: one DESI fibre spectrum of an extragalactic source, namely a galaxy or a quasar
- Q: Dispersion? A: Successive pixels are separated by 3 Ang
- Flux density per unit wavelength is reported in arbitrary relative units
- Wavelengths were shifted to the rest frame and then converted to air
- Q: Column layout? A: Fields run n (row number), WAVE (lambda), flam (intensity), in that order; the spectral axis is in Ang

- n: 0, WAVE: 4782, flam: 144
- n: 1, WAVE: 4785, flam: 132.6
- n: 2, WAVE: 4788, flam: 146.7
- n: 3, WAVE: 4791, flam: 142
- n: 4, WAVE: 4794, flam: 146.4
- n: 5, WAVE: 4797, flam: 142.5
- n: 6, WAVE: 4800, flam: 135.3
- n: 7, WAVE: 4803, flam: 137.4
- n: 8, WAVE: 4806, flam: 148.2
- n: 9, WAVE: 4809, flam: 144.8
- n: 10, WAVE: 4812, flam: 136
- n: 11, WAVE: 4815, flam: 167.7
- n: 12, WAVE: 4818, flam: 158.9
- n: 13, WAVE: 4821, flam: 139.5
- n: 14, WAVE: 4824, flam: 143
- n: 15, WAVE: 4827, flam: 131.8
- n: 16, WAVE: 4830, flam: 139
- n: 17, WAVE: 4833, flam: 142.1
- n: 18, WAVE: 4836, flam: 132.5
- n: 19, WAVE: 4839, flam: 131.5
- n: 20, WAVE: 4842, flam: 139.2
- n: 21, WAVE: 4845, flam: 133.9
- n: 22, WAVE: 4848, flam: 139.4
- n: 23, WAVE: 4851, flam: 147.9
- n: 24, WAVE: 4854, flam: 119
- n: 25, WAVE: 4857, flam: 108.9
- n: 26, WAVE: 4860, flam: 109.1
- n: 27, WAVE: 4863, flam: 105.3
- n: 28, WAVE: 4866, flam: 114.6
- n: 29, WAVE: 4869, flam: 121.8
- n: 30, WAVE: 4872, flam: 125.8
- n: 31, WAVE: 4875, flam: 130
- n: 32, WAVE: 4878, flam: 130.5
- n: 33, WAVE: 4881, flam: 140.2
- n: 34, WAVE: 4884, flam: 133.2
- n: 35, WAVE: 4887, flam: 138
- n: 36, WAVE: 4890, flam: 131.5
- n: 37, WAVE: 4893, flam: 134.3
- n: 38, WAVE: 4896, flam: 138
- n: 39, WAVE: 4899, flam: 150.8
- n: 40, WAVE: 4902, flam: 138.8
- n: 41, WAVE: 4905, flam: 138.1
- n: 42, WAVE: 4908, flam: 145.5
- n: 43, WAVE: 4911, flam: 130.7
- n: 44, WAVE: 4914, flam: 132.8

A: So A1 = 2.0 Ang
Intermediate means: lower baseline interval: 143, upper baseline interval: 130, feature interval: 128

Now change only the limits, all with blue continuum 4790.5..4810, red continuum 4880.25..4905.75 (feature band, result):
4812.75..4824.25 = -0.9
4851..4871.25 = 3.4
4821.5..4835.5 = 0.2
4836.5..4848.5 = 0.4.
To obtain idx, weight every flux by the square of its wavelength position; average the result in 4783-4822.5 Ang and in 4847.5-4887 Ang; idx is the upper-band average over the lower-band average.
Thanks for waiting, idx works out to 0.9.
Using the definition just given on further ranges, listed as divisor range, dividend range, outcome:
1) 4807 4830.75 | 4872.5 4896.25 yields 0.95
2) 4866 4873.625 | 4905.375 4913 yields 1.15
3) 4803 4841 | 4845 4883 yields 0.89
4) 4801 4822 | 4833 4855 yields 0.93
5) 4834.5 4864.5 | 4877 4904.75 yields 1.10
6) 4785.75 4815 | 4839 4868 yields 0.89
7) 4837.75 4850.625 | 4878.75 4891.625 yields 1.00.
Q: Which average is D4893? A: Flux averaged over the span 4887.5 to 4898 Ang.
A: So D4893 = 136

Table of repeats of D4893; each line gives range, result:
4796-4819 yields 146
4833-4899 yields 130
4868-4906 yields 135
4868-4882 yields 130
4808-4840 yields 143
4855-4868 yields 110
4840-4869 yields 124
